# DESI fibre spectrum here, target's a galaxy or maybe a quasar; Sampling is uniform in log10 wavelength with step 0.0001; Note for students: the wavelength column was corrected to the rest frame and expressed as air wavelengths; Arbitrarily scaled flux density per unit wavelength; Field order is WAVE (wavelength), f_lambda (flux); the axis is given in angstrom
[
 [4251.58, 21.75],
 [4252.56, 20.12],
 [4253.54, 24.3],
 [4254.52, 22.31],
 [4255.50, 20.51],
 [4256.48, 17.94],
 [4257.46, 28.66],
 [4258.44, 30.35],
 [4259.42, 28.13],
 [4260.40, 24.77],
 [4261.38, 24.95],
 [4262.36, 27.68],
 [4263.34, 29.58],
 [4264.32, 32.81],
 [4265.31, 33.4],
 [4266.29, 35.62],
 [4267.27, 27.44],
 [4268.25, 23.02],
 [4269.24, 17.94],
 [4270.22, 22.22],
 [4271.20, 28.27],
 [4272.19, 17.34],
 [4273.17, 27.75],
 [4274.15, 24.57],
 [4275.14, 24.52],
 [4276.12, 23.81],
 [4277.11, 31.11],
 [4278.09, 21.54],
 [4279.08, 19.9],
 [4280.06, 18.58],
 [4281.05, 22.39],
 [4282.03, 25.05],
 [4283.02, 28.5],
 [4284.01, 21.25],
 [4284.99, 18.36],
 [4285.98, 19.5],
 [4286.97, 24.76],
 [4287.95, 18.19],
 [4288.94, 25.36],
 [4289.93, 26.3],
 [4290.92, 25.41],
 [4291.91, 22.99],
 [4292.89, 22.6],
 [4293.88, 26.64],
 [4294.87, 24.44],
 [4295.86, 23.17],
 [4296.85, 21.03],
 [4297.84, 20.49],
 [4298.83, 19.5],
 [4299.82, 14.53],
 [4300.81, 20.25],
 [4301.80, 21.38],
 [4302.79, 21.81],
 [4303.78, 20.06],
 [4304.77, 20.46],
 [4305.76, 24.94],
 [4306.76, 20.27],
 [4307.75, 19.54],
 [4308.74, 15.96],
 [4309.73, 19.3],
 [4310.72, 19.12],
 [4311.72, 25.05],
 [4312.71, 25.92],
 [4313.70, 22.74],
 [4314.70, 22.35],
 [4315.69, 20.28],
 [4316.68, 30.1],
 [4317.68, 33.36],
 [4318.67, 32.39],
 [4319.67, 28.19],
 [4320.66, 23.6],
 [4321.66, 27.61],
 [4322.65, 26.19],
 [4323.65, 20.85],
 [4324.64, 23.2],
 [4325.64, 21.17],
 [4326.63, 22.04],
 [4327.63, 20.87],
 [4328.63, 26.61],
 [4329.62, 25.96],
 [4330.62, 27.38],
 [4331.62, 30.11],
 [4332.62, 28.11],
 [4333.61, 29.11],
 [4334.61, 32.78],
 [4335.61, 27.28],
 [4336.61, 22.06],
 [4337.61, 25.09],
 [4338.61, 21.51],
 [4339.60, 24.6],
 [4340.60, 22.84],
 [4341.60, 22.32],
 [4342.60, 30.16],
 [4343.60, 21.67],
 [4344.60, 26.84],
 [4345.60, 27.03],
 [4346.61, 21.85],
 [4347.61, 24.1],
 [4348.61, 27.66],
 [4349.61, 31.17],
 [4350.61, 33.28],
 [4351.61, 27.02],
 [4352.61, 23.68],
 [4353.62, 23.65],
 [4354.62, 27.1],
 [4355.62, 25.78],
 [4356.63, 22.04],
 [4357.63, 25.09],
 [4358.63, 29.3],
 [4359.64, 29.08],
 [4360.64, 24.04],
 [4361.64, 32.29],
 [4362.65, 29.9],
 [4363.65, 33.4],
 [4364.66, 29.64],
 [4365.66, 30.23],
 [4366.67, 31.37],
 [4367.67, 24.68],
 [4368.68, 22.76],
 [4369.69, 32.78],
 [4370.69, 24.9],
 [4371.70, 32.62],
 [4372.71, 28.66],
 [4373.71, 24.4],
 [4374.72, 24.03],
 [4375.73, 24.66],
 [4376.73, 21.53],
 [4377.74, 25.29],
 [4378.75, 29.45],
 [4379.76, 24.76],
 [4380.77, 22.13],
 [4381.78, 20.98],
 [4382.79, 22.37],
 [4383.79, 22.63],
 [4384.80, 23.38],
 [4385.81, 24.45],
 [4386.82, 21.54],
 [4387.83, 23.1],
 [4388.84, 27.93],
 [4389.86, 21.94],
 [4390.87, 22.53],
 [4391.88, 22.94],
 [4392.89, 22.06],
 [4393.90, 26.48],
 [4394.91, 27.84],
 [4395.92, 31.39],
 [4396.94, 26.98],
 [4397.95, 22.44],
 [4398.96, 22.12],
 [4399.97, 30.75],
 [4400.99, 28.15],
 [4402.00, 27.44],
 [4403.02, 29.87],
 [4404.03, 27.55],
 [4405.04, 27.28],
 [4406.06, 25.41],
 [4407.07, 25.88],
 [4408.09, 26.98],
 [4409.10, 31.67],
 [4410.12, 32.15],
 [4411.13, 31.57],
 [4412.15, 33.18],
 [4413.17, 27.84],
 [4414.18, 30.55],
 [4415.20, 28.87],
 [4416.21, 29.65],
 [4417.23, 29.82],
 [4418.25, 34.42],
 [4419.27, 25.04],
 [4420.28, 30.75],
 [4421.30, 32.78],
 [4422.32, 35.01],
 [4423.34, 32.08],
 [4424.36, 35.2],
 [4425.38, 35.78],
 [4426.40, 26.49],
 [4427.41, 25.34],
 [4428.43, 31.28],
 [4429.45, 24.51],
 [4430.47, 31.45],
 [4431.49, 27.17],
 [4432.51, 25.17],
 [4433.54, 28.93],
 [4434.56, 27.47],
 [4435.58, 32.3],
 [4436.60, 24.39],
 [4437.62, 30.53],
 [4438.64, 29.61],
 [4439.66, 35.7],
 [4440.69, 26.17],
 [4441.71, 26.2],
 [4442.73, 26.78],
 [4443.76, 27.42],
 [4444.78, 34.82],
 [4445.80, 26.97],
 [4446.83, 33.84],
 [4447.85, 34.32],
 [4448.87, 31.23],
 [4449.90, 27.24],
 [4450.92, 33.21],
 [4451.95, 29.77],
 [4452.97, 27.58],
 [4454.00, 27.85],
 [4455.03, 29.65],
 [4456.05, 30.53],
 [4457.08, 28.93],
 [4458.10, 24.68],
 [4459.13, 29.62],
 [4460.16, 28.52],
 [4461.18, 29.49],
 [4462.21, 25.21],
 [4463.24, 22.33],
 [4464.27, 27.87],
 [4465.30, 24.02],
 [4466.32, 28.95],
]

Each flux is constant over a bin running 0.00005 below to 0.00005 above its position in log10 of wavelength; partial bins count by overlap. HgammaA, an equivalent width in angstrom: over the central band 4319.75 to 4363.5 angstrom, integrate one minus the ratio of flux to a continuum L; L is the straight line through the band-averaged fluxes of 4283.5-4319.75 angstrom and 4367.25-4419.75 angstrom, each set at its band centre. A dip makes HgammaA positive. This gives -3.02 angstrom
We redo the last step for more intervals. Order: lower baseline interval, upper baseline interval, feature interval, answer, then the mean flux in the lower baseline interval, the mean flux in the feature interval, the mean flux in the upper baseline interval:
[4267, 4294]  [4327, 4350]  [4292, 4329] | 2.7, 23.3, 22.9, 25.9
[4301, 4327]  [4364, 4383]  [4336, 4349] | 0.2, 23.4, 24.4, 26.3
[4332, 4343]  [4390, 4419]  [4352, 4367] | -0.6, 26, 27.7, 27.9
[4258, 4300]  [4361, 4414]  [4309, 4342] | 0.4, 24.4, 25.1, 26.7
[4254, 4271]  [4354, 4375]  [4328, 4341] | 0.5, 26.4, 26.4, 27.8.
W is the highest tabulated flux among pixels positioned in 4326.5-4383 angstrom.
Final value 33.4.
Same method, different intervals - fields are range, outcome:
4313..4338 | 33.36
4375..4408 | 31.39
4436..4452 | 35.7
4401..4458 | 35.78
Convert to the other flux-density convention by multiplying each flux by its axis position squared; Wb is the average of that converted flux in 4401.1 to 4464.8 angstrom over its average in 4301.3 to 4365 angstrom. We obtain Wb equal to 1.21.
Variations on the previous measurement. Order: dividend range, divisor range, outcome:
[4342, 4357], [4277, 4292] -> 1.18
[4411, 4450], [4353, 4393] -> 1.19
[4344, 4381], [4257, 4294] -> 1.12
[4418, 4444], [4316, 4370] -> 1.15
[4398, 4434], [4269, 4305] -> 1.38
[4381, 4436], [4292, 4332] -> 1.25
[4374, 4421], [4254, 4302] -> 1.17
